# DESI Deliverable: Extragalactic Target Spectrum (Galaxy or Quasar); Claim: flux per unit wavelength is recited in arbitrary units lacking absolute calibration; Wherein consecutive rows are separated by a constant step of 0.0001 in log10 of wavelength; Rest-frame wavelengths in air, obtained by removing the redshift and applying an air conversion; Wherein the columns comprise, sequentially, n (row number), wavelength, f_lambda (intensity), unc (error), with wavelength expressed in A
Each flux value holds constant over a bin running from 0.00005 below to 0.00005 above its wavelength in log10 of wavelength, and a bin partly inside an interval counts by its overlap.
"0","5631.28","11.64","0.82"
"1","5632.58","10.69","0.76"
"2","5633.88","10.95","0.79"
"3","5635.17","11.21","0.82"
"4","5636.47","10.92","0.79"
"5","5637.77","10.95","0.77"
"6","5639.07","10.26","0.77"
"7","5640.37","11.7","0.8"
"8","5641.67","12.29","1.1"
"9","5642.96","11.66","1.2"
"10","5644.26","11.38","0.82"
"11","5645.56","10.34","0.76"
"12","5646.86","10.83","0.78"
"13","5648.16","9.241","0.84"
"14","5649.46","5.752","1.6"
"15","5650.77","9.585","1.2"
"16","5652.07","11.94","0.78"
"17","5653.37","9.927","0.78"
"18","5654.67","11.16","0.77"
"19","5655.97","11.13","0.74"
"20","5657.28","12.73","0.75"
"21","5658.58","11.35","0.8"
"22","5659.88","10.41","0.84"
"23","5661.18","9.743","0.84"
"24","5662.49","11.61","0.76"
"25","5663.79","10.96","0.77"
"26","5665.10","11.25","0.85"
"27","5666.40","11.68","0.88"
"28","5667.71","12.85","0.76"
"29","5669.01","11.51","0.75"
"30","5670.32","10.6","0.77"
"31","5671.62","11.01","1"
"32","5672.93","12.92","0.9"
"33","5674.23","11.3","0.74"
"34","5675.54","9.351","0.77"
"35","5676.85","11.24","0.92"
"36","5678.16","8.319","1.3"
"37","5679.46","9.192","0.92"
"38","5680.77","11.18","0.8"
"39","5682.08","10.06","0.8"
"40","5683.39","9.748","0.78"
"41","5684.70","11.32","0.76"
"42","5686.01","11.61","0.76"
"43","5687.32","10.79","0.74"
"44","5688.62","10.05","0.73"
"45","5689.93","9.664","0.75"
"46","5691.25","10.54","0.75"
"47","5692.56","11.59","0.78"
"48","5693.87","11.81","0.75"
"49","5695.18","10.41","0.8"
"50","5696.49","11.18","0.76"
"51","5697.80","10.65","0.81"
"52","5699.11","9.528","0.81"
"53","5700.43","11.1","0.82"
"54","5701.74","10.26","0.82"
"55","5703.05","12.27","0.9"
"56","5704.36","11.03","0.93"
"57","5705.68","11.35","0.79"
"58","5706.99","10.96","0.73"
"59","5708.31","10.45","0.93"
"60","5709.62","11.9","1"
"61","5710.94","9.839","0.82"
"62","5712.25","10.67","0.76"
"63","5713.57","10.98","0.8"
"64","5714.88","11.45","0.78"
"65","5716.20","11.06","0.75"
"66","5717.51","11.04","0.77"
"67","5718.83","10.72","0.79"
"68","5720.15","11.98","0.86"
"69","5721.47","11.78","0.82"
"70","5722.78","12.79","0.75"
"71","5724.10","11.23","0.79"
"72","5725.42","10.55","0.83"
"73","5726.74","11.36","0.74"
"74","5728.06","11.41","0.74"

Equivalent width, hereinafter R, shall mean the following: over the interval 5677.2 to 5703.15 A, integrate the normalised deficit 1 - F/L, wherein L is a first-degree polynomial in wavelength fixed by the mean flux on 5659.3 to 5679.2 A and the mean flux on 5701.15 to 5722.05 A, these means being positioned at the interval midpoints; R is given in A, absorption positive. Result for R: 1.2 A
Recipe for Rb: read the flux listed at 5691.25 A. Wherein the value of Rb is 10.54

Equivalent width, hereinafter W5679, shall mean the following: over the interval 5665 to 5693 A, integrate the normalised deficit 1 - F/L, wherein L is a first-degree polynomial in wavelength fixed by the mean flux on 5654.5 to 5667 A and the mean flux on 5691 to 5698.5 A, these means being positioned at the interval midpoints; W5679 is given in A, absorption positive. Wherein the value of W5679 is 0.8 A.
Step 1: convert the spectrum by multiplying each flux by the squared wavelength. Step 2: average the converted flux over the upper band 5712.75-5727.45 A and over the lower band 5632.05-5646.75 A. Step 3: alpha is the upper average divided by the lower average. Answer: 1.0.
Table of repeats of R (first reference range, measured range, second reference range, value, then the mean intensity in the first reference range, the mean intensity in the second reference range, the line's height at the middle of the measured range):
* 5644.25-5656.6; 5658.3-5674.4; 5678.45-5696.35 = -1.6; 10.1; 10.6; 10.3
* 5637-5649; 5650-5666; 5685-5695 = -0.1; 10.9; 10.9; 10.9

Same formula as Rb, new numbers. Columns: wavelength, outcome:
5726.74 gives 11.36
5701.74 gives 10.26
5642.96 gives 11.66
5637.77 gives 10.95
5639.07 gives 10.26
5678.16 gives 8.319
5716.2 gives 11.06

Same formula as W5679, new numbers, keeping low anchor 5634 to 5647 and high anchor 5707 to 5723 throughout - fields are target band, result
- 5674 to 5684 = 1.0 A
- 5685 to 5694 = 0.3 A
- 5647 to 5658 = 0.9 A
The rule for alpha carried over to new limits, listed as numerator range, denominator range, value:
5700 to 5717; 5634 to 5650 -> 1.07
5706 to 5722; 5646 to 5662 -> 1.09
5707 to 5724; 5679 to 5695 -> 1.06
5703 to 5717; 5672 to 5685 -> 1.07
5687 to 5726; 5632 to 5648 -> 1.02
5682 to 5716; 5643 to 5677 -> 1.01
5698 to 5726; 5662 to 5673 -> 0.98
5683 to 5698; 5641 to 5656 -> 1.05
